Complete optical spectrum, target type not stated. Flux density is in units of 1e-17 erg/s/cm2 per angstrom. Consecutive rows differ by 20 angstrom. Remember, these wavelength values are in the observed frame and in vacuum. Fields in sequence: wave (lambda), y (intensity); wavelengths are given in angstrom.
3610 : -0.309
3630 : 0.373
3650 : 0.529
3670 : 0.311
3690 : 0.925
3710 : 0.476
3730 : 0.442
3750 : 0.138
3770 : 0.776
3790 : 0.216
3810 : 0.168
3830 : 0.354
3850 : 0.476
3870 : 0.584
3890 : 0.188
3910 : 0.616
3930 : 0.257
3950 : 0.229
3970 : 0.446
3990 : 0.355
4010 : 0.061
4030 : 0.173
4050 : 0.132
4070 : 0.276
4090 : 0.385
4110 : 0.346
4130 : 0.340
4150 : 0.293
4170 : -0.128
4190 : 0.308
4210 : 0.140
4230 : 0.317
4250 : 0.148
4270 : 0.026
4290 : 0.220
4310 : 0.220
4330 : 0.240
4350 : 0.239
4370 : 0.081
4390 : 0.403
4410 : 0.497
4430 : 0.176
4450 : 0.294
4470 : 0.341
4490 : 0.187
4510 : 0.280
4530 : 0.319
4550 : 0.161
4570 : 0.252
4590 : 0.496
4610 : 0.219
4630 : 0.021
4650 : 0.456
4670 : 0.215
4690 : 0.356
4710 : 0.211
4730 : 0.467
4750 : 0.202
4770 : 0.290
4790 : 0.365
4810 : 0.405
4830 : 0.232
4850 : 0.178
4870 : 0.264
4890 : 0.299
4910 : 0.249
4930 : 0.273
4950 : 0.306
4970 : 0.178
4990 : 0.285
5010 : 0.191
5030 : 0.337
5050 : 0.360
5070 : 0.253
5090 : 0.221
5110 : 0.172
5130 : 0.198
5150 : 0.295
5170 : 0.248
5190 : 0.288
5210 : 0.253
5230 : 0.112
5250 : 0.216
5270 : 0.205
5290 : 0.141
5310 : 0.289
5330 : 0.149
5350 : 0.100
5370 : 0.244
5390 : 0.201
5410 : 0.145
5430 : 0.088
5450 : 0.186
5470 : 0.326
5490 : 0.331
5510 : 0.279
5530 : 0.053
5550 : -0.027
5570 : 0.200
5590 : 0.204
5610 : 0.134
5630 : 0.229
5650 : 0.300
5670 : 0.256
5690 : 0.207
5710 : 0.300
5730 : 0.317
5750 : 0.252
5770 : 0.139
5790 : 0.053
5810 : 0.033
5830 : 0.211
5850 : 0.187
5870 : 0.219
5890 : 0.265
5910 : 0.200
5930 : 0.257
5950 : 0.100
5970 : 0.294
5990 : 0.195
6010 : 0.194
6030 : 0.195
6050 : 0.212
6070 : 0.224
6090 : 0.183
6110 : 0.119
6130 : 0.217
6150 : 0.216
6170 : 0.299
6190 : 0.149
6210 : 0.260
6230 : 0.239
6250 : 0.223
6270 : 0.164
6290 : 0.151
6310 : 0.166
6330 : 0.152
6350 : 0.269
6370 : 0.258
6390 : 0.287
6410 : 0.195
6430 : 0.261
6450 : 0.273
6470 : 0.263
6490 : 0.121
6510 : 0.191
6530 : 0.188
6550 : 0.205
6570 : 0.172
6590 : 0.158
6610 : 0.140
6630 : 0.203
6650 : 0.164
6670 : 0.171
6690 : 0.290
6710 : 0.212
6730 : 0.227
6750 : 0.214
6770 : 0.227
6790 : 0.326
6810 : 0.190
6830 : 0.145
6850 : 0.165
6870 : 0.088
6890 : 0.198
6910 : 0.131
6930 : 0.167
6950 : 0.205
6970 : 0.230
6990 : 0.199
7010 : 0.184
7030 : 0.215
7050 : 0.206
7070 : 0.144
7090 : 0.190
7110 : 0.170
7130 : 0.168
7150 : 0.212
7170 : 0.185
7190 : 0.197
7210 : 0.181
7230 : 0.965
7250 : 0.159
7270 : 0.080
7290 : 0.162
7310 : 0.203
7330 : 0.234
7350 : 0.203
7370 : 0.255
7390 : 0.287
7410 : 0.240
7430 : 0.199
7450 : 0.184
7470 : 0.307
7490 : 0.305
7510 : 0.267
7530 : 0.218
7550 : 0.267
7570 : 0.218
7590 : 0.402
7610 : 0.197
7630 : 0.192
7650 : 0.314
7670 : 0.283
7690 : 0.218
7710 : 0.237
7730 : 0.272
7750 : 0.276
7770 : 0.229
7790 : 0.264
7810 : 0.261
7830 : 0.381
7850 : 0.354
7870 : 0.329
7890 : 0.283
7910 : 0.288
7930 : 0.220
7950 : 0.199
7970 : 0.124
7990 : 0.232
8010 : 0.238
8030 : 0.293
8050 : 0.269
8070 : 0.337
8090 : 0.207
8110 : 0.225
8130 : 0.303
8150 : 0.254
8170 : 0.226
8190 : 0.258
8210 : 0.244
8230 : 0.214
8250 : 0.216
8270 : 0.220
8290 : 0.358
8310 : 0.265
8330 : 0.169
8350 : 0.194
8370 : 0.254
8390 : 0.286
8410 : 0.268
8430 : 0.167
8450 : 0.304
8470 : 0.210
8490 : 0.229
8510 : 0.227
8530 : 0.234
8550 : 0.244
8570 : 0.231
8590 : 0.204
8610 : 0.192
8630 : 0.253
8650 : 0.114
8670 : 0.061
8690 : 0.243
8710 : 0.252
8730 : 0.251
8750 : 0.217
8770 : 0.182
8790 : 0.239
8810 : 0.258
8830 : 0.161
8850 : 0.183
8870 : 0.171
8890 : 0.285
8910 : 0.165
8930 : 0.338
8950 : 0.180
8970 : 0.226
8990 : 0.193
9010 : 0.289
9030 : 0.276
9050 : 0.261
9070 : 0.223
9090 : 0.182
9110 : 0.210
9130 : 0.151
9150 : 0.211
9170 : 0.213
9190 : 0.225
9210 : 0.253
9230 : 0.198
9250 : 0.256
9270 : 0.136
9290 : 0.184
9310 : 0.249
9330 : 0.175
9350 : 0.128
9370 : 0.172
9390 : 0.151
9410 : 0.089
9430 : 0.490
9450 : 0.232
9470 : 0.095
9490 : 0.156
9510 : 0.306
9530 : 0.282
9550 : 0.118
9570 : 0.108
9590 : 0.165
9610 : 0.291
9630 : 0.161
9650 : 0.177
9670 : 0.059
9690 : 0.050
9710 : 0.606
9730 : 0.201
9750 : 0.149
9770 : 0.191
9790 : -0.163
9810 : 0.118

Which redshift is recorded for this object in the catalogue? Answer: 0.94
